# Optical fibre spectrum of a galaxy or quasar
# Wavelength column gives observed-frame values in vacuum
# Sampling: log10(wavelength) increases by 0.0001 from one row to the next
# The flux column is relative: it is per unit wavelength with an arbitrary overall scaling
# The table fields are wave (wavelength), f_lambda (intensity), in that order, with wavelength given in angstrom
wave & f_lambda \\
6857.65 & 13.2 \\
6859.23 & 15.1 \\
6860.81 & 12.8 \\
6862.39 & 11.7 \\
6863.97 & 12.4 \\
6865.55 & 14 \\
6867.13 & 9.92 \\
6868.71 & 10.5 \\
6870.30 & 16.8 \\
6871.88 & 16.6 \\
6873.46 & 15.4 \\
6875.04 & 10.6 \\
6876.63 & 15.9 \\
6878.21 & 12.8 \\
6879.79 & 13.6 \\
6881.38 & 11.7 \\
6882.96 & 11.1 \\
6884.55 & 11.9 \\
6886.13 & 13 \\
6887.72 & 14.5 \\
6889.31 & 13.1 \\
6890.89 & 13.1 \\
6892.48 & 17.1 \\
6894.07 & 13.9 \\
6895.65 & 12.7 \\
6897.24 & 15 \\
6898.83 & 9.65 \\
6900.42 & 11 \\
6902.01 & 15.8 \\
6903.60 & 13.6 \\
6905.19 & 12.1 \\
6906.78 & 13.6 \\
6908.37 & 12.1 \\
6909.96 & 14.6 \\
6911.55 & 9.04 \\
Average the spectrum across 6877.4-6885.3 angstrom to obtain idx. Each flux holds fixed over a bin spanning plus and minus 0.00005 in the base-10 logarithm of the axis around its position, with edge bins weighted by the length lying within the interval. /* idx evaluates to 12.2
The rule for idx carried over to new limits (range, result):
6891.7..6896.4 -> 14.6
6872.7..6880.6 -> 13.6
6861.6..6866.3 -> 12.7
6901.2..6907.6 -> 13.8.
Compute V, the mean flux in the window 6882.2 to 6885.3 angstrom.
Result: 11.5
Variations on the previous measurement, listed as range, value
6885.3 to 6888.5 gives 13.7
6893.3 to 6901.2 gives 12.5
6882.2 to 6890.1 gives 12.7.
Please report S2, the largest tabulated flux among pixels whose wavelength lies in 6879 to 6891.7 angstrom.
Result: 14.5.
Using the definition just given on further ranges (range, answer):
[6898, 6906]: 15.8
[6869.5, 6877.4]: 16.8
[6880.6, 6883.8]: 11.7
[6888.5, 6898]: 17.1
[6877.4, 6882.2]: 13.6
